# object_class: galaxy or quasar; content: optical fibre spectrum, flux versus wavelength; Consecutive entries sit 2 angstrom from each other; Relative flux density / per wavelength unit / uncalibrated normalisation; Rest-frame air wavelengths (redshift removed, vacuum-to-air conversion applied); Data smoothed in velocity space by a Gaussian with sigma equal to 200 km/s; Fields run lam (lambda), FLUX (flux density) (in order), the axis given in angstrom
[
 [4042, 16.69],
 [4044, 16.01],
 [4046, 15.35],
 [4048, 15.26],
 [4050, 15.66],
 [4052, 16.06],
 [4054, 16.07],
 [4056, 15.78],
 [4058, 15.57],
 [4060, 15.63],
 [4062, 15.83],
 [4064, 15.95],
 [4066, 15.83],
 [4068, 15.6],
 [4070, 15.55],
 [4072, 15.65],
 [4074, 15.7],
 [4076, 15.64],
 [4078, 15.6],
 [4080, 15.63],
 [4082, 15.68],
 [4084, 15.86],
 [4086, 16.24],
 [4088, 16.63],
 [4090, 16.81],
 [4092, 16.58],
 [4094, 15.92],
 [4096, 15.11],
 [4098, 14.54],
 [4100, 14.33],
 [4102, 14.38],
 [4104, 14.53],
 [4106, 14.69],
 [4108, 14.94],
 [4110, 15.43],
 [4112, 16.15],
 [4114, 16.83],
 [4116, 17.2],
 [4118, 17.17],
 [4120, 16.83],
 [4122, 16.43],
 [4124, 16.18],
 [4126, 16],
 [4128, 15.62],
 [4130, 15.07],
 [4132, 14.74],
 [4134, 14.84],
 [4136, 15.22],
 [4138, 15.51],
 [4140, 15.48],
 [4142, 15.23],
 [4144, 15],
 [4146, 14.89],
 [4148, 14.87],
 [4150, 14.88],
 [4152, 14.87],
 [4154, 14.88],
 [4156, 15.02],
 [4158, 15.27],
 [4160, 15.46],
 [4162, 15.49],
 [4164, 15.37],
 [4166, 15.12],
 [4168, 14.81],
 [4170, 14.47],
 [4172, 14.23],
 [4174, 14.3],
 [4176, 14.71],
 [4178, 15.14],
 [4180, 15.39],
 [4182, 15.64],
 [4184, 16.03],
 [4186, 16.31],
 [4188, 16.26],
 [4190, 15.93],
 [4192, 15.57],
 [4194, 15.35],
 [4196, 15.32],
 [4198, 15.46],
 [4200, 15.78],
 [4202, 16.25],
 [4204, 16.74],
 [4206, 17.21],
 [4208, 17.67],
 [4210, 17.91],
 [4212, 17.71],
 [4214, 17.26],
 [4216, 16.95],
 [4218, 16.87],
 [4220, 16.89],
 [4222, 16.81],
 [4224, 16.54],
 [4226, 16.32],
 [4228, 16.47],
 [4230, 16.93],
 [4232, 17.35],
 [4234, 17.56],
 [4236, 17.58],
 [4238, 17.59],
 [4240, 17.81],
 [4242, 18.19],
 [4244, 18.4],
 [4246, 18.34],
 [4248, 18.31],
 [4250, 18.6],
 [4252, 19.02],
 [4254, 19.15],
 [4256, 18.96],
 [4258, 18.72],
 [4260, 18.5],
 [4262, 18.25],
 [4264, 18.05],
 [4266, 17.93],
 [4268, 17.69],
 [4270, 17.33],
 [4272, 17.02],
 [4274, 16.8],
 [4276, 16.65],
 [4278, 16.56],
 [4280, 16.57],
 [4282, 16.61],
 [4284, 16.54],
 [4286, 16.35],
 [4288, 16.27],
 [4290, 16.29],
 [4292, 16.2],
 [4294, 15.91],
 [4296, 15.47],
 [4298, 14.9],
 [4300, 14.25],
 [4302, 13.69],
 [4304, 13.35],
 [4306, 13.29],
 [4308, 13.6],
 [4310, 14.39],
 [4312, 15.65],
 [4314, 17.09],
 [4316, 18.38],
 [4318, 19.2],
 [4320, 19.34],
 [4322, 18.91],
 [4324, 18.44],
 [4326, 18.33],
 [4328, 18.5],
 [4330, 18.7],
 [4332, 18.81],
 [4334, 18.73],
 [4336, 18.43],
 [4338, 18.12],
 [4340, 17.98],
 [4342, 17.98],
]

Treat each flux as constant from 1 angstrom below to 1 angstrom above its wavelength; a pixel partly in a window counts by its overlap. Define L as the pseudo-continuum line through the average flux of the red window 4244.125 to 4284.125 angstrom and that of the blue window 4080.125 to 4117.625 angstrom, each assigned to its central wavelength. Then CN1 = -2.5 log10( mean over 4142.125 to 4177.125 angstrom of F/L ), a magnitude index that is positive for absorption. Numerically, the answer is 0.11 mag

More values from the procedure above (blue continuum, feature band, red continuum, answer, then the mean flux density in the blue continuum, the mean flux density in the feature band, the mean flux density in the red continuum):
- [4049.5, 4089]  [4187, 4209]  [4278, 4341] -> 0.01 mag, 15.8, 16.1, 16.7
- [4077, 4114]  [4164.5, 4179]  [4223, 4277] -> 0.13 mag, 15.5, 14.7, 17.8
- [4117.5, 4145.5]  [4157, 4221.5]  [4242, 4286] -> 0.04 mag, 15.6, 15.9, 17.8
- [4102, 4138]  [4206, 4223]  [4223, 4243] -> -0.02 mag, 15.7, 17.3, 17.2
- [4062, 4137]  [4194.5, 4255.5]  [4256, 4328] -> -0.06 mag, 15.7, 17.3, 16.7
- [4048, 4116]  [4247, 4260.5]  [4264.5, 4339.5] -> -0.14 mag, 15.7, 18.8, 16.8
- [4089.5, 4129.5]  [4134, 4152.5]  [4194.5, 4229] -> 0.07 mag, 15.8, 15.1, 16.7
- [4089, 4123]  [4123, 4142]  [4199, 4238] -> 0.05 mag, 15.8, 15.4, 17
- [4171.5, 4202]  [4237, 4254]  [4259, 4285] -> -0.10 mag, 15.5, 18.3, 17.3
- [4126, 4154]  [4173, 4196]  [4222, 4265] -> 0.06 mag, 15.1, 15.5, 17.9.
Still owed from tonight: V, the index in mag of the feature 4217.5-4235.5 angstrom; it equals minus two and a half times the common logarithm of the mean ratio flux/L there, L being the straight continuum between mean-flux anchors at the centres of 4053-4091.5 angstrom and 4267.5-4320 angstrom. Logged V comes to -0.06 mag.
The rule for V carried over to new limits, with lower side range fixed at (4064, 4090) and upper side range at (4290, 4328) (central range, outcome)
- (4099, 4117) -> 0.04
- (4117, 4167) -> 0.04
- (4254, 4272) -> -0.13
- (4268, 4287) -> -0.04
